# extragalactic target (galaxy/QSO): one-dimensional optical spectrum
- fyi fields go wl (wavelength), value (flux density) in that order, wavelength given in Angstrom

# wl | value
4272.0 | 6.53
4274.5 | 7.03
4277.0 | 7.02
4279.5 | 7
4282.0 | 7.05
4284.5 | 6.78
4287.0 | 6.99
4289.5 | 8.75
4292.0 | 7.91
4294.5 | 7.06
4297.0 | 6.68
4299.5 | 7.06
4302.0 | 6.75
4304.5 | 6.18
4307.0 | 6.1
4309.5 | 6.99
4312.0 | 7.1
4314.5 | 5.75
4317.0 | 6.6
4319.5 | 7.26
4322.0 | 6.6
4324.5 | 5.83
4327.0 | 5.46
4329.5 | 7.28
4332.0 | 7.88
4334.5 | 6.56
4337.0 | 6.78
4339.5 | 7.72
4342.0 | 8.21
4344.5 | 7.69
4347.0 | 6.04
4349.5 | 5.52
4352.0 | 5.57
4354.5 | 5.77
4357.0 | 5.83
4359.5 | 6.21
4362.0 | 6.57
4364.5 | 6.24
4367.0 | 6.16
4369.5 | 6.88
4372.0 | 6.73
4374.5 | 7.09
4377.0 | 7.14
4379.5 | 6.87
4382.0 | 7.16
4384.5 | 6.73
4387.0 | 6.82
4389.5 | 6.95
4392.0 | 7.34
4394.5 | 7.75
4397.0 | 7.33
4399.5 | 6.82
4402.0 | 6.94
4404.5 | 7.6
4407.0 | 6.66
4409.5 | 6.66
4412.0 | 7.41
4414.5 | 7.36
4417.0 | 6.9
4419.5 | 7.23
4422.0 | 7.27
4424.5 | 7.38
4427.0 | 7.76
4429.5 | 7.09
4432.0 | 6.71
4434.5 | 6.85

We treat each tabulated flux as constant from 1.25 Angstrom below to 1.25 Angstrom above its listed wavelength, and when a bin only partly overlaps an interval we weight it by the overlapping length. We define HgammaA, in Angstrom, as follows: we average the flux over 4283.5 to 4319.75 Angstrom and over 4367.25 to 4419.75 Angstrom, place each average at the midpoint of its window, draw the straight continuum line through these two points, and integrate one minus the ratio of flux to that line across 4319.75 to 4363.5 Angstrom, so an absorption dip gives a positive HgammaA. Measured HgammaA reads 2.5 Angstrom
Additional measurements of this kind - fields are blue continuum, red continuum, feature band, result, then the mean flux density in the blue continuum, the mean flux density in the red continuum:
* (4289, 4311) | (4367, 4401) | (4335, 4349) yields -0.3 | 7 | 7.01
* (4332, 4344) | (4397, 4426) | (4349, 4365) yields 3.0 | 7.4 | 7.13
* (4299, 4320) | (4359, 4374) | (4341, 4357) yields 0.4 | 6.61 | 6.51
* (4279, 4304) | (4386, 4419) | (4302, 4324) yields 1.9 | 7.18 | 7.12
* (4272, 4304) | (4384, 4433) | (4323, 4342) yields 0.7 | 7.12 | 7.14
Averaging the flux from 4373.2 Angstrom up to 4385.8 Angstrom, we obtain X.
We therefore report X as 7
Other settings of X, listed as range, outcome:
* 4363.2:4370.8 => 6.43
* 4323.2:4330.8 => 6.2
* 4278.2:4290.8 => 7.32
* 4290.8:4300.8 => 7.17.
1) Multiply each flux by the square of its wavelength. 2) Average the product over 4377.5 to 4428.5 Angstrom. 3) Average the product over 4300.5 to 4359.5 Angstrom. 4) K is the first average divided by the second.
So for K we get 1.1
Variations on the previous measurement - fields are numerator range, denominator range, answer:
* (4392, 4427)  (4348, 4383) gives 1.15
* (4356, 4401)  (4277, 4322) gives 1.02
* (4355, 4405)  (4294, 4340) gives 1.05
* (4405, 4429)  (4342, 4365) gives 1.18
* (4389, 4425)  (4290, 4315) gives 1.10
